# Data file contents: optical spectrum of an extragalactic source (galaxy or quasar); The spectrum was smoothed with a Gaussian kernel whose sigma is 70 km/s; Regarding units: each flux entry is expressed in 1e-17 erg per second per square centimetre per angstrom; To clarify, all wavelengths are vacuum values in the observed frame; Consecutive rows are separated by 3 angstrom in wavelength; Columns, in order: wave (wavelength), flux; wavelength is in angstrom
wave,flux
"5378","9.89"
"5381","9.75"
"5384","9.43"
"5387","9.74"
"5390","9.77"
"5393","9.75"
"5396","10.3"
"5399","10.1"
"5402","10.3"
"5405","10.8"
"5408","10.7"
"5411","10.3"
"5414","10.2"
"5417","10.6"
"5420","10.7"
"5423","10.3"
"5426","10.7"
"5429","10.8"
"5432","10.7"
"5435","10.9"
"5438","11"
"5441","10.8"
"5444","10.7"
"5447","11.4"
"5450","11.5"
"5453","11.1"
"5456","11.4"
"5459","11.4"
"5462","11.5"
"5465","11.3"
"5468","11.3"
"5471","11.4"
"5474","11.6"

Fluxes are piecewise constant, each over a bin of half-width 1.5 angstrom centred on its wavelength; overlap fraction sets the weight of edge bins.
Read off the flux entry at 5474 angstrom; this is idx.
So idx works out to 11.6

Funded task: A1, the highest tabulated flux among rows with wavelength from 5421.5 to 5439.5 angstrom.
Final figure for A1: 11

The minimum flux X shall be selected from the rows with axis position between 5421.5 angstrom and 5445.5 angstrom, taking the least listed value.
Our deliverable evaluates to 10.3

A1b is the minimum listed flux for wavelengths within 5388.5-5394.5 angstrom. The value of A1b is 9.75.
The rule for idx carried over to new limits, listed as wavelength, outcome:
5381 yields 9.75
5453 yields 11.1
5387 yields 9.74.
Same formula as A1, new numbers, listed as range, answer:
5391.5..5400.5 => 10.3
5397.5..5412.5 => 10.8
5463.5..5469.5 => 11.3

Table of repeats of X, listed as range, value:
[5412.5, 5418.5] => 10.2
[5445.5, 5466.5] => 11.1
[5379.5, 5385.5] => 9.43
